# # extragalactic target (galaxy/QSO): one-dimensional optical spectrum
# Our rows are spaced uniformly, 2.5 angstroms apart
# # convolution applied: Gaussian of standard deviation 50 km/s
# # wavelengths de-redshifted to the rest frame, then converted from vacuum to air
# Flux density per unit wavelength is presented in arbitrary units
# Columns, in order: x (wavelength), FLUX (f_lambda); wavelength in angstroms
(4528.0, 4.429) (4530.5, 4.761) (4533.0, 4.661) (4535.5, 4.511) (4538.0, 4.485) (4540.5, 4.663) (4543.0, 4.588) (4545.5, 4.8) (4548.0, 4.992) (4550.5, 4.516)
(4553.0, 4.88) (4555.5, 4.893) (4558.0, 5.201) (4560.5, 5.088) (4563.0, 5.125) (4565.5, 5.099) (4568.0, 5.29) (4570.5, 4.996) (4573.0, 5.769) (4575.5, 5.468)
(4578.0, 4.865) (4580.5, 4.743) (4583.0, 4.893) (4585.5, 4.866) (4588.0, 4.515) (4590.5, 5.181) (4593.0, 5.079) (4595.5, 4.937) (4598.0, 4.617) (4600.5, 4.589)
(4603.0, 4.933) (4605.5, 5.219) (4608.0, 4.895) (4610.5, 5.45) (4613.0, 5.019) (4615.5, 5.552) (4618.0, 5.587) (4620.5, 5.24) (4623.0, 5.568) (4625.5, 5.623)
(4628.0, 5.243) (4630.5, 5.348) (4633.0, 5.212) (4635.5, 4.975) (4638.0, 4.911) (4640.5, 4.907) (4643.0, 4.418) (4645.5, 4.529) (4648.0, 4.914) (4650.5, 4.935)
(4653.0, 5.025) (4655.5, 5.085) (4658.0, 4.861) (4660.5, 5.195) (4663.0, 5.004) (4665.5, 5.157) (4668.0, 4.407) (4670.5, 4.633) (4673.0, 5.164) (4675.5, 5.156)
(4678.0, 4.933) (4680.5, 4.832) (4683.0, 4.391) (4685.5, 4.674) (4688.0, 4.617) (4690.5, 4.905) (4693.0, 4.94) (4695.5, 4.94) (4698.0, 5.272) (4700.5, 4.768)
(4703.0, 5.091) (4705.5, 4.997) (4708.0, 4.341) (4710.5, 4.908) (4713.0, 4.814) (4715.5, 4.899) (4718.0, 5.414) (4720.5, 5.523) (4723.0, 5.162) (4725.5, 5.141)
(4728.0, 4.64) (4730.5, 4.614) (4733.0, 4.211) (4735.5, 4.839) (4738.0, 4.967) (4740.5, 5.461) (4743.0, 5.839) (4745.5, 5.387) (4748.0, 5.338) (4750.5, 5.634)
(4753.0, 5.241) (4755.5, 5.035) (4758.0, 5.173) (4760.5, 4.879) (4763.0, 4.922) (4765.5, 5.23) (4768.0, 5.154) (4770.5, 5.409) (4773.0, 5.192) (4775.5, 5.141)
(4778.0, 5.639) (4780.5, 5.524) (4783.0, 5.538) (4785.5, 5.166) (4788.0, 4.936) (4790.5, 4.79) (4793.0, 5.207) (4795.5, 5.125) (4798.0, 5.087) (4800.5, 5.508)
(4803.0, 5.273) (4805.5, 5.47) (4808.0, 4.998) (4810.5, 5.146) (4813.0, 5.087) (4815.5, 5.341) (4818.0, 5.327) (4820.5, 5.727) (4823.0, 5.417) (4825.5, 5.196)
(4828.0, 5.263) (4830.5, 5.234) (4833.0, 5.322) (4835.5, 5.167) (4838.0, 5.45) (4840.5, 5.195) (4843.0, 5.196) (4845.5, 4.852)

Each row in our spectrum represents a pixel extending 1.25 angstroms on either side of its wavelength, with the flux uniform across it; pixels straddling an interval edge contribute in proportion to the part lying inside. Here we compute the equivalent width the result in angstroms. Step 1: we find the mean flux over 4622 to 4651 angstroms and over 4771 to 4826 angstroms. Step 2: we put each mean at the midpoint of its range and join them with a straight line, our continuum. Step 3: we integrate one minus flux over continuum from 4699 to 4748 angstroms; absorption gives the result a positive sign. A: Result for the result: 1.5 angstroms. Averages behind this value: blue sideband 5.05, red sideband 5.27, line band 5.01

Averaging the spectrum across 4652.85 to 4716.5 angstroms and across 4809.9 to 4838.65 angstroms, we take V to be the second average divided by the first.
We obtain 1.09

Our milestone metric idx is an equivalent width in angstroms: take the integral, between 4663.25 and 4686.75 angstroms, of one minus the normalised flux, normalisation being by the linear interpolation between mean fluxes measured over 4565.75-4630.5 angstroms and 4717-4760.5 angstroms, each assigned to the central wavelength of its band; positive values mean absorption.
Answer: 1.4 angstroms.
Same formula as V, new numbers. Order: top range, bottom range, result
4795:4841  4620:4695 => 1.07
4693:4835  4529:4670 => 1.03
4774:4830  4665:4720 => 1.08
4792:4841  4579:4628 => 1.04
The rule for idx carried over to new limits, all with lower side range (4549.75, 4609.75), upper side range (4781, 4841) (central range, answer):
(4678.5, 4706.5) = 1.4 angstroms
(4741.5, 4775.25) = -0.4 angstroms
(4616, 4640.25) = -1.2 angstroms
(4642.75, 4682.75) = 1.5 angstroms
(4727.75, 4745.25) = 0.6 angstroms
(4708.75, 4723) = 0.2 angstroms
